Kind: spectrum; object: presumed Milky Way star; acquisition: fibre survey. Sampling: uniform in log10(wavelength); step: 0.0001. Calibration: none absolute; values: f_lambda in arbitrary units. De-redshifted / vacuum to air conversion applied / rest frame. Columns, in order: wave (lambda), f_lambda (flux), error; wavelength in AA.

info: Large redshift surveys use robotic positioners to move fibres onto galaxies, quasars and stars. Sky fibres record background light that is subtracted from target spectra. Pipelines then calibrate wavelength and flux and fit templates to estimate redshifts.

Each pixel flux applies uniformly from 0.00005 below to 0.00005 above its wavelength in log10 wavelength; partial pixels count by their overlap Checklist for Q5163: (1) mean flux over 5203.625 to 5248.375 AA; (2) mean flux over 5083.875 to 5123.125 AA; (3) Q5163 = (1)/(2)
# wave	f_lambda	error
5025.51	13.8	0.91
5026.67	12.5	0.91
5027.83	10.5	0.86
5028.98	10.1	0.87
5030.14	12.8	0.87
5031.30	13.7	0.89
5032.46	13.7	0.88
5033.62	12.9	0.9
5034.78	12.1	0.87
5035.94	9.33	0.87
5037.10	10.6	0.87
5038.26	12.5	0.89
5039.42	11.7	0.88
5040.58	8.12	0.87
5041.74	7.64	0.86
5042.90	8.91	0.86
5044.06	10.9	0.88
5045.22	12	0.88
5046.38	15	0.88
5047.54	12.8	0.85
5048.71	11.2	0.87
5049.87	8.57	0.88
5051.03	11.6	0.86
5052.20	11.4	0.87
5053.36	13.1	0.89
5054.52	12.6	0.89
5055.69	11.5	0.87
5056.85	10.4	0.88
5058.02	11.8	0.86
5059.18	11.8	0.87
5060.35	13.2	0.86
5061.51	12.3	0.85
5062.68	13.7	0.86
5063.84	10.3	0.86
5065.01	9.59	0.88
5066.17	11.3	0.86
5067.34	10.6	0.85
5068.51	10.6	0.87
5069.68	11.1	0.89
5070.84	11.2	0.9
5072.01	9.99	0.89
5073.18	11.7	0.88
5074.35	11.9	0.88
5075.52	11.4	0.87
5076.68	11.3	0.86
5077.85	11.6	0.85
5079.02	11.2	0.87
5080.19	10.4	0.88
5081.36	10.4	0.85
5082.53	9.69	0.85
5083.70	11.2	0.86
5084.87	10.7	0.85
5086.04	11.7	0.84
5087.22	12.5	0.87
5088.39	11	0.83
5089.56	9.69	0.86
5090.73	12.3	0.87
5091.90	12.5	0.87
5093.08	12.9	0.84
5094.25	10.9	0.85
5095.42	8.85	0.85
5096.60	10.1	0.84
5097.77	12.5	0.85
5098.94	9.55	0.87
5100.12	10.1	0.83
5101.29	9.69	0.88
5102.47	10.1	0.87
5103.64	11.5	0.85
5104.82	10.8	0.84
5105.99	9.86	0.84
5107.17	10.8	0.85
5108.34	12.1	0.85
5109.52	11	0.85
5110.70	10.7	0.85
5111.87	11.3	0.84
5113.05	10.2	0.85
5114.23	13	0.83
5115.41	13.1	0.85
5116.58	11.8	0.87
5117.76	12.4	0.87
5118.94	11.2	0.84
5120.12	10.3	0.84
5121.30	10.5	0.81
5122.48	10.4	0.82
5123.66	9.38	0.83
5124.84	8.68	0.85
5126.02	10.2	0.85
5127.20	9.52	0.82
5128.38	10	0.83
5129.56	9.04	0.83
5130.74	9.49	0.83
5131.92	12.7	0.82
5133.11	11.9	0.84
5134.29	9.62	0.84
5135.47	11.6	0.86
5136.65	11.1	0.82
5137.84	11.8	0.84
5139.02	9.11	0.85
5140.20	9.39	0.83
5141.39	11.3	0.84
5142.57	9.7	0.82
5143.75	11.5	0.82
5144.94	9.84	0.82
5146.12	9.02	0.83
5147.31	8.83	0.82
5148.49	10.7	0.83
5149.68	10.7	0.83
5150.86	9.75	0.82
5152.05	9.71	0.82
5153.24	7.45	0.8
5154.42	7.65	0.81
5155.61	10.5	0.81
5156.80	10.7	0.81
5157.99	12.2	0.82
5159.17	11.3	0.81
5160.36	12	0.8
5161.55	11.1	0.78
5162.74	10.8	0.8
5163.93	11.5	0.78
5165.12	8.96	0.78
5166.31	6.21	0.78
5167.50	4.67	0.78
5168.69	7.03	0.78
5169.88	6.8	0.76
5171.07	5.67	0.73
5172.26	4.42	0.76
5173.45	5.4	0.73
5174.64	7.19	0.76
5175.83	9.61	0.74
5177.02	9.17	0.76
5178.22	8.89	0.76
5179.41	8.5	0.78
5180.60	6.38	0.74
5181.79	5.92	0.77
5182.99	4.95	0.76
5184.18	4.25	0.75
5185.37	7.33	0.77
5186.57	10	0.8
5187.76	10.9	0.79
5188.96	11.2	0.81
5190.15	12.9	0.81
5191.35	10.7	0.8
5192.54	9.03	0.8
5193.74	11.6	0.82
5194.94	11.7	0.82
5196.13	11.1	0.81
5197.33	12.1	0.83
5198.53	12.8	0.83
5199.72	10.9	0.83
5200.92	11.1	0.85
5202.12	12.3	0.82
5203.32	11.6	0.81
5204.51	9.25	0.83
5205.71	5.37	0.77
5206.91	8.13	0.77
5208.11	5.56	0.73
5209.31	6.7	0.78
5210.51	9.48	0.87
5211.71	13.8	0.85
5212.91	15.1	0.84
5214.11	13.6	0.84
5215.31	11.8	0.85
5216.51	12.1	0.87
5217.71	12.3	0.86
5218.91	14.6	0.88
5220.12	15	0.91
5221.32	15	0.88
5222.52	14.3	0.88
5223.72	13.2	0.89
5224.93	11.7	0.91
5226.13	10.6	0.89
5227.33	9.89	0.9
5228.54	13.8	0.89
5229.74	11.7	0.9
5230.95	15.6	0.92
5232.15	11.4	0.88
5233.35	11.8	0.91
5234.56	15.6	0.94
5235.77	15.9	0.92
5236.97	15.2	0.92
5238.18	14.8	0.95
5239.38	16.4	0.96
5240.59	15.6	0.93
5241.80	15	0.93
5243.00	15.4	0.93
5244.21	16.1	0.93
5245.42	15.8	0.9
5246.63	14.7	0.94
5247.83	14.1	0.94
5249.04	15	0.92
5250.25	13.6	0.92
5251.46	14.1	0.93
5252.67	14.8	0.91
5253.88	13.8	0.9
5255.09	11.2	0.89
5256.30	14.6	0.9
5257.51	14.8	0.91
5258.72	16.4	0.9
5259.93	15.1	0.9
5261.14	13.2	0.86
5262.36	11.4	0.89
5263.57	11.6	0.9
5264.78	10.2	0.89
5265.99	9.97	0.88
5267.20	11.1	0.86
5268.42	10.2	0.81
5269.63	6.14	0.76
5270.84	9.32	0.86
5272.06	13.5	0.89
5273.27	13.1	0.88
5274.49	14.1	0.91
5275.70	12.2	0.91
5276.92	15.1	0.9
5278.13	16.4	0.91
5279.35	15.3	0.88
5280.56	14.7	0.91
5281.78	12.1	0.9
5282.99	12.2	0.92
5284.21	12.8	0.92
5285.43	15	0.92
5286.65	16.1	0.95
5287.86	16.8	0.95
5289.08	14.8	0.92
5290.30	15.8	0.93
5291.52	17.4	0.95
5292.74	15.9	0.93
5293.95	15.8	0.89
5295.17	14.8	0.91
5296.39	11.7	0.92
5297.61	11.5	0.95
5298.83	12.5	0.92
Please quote 1.16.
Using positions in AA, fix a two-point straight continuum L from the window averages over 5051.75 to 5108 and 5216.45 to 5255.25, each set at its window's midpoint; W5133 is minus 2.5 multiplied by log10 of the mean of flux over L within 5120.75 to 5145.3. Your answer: 0.17 mag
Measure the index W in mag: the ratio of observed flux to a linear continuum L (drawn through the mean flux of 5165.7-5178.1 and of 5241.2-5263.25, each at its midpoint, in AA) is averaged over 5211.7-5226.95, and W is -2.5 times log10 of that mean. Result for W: -0.183 mag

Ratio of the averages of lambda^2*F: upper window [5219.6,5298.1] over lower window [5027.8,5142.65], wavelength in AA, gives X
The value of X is 1.3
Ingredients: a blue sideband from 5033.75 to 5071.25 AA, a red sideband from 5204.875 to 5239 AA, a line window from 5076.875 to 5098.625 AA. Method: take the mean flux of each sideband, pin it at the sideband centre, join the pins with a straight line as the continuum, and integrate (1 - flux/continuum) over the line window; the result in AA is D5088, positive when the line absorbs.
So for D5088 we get 0.7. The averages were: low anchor 11.3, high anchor 12.3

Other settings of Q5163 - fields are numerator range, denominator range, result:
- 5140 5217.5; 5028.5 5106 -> 0.85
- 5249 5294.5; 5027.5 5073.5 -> 1.19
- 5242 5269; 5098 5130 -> 1.27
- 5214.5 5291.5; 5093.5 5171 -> 1.33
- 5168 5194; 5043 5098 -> 0.71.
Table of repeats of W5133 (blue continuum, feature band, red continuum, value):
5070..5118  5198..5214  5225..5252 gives 0.29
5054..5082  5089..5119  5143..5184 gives -0.08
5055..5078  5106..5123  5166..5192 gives -0.16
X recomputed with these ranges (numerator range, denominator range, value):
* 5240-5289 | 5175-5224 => 1.33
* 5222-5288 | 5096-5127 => 1.32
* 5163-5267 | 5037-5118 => 1.08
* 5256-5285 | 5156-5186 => 1.64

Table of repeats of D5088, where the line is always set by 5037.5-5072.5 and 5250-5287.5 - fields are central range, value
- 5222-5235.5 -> -0.04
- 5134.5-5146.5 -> 1.54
